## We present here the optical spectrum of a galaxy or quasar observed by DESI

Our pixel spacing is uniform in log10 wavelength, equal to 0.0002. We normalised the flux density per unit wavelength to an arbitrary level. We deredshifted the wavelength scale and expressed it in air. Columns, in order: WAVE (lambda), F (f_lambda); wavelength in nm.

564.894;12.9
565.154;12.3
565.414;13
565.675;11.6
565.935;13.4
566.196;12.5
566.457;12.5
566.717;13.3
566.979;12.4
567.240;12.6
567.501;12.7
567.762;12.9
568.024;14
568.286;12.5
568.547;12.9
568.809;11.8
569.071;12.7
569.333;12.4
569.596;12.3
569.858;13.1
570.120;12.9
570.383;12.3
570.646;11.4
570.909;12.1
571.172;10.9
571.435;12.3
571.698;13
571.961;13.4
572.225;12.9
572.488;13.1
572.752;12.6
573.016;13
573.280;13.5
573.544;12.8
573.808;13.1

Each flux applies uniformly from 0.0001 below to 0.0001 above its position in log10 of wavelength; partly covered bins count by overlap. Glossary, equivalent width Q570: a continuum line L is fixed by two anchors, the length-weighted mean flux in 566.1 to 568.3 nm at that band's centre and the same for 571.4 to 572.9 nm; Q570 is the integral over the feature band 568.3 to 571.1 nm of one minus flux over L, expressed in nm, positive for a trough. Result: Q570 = 0.11 nm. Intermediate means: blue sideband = 12.8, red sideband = 12.9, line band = 12.4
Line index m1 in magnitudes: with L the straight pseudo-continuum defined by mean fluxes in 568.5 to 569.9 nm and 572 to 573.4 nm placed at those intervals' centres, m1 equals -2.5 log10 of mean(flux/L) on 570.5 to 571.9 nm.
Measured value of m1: 0.07 mag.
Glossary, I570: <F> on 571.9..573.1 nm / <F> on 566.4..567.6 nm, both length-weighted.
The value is 1.0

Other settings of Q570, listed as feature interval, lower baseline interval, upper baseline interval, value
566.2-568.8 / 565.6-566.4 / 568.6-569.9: -0.06 nm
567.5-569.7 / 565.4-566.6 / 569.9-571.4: -0.08 nm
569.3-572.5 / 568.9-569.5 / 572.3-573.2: 0.06 nm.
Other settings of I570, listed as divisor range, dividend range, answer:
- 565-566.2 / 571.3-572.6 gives 1.03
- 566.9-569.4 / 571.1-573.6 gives 1.01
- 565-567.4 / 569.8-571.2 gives 0.96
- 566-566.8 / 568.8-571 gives 0.97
